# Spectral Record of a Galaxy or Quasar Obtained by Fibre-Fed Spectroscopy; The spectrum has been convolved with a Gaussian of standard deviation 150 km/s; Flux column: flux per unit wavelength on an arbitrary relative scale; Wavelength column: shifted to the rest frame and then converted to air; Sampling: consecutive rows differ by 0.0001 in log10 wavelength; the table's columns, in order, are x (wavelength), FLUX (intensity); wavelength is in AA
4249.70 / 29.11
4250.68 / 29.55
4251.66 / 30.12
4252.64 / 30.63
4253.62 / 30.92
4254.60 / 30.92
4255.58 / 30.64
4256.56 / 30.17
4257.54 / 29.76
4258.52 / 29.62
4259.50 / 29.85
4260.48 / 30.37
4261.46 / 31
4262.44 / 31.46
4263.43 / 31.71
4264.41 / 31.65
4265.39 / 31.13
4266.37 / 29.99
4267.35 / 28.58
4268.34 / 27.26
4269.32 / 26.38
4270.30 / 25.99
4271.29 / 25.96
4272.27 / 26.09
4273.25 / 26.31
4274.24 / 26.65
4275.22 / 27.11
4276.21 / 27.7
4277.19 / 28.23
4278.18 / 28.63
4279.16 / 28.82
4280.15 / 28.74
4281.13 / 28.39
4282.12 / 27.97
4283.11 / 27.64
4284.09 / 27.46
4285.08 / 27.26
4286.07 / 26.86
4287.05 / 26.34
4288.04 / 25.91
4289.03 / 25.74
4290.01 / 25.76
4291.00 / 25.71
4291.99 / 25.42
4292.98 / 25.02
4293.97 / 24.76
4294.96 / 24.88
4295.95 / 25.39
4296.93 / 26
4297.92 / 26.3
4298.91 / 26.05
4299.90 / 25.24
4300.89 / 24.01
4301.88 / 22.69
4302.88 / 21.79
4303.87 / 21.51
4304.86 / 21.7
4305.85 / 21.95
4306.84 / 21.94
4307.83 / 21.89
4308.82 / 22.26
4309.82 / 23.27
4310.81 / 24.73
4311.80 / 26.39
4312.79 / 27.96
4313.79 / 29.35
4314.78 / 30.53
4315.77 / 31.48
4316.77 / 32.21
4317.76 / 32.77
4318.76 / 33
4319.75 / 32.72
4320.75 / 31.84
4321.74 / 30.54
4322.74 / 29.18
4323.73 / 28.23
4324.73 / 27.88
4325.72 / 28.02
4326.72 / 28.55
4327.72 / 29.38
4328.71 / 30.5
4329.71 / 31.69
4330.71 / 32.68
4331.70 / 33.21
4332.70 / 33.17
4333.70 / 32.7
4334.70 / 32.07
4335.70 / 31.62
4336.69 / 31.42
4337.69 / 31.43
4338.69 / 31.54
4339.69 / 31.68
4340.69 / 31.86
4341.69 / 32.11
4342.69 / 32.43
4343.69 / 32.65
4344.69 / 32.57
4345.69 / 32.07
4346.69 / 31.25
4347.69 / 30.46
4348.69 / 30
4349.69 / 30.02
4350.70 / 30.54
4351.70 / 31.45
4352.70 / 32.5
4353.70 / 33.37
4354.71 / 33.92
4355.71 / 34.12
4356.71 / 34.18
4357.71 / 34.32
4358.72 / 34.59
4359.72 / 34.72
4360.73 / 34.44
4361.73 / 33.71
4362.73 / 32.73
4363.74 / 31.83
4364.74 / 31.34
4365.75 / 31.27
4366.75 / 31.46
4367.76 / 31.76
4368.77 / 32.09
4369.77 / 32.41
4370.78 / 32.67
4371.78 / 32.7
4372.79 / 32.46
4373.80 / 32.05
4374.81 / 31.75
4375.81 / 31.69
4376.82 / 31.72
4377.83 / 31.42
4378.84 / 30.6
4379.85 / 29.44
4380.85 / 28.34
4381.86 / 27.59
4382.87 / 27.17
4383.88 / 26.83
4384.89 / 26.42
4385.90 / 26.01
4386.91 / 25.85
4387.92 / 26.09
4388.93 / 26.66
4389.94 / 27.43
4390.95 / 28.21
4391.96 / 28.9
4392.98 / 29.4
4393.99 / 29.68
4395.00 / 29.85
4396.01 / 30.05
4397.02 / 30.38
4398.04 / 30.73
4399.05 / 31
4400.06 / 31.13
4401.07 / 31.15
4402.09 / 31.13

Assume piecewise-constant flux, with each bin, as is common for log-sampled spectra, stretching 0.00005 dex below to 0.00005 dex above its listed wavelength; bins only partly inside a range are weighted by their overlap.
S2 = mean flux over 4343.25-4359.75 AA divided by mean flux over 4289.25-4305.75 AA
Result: 1.3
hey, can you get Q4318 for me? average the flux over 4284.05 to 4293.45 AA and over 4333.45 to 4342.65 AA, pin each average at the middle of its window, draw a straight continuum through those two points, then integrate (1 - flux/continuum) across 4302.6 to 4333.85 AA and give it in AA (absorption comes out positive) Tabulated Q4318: 1.4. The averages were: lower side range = 26.1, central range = 28.3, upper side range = 31.8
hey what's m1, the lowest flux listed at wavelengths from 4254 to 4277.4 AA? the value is 25.96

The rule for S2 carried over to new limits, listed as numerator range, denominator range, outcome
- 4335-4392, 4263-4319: 1.17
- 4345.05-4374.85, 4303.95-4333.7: 1.13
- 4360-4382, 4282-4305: 1.25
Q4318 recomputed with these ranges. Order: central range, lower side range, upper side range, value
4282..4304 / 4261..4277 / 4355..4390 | 2.7 AA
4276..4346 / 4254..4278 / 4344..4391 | 4.0 AA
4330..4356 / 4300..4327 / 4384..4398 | -4.4 AA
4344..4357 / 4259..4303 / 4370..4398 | -1.5 AA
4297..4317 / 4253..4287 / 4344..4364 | 3.5 AA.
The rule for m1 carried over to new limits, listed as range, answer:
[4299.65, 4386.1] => 21.51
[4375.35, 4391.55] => 25.85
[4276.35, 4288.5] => 25.91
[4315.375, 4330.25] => 27.88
